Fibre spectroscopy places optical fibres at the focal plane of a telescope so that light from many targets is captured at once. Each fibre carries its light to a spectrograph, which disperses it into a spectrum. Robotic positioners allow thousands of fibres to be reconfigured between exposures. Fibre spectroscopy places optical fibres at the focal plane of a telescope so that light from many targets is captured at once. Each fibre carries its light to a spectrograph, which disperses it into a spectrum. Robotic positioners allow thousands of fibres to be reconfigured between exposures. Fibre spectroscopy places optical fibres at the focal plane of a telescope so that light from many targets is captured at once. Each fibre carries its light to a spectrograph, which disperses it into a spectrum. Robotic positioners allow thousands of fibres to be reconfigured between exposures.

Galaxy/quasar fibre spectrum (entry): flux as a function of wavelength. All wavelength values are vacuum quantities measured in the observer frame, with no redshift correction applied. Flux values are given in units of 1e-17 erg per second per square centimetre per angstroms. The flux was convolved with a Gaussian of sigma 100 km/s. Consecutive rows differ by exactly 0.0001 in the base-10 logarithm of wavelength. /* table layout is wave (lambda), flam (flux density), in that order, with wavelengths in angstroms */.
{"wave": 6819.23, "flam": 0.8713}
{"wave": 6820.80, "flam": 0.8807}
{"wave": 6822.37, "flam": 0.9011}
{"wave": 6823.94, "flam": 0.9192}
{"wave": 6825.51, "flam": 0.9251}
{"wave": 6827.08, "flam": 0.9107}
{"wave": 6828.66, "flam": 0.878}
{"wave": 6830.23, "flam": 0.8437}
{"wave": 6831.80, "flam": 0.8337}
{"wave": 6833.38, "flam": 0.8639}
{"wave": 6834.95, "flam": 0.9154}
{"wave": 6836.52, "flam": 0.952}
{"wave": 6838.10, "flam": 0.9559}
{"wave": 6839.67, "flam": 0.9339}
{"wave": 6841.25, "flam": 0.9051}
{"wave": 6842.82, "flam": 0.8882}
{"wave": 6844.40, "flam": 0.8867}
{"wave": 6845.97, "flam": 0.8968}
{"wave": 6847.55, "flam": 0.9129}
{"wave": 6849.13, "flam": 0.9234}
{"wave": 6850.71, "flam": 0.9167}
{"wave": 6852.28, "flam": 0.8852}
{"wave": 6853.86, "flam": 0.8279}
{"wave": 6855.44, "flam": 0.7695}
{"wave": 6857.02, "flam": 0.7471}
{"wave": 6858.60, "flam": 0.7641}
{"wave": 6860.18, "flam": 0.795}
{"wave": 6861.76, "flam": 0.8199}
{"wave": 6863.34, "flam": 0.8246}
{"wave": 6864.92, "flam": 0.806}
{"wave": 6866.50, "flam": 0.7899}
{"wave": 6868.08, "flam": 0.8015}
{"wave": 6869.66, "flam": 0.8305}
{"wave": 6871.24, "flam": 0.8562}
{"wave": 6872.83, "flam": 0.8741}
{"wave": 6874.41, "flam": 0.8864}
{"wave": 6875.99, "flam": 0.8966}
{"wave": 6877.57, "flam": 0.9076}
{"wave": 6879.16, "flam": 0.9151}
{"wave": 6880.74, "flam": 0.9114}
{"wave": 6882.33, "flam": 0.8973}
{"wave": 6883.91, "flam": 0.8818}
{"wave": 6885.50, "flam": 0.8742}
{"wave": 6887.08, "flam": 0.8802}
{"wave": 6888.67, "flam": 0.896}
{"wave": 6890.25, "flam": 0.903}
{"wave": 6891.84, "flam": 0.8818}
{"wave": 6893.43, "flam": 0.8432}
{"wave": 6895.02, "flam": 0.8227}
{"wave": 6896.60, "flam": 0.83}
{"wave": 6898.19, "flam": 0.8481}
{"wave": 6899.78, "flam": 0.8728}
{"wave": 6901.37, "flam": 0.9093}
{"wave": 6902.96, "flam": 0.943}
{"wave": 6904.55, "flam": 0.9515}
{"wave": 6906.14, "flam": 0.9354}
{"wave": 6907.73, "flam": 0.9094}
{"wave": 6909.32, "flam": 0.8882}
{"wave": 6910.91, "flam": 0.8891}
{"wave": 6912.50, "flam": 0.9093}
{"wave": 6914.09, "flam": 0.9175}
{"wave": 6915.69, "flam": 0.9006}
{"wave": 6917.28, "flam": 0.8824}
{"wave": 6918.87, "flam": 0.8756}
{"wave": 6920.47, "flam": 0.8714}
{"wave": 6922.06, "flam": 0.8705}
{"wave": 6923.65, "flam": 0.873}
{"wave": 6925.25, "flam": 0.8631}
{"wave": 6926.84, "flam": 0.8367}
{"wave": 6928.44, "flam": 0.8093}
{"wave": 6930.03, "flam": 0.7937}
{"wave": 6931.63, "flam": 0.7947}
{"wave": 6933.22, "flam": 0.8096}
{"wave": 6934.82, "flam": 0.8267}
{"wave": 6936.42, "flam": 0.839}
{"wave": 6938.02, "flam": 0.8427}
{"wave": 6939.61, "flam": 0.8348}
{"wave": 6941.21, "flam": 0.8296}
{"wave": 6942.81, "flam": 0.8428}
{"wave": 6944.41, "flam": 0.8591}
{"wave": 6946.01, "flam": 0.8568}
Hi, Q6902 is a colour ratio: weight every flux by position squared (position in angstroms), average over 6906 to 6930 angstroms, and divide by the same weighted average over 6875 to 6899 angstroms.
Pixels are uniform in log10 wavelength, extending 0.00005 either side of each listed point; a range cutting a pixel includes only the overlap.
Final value 1.01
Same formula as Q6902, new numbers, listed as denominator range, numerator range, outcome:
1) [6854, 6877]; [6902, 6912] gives 1.13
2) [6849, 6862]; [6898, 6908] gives 1.13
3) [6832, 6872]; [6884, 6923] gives 1.05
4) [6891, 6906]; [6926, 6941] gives 0.94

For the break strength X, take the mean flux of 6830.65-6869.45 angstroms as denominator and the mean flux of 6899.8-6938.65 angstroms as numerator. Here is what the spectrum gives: 1.0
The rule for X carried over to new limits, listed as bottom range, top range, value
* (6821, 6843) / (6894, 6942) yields 0.96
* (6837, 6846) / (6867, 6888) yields 0.96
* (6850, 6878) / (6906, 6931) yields 1.05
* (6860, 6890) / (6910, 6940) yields 0.99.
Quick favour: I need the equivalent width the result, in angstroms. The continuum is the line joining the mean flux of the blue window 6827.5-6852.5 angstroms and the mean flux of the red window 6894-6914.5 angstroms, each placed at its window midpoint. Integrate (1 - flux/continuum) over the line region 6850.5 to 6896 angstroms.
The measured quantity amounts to 2.3 angstroms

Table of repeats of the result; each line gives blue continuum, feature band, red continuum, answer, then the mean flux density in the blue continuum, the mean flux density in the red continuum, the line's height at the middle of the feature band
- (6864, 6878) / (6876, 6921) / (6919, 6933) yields -2.5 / 0.849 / 0.84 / 0.844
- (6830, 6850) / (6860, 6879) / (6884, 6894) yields 0.9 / 0.902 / 0.88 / 0.889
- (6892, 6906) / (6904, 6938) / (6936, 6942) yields -0.4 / 0.88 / 0.837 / 0.856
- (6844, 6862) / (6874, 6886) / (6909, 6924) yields -0.5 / 0.845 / 0.888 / 0.864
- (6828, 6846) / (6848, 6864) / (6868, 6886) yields 1.1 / 0.897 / 0.881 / 0.889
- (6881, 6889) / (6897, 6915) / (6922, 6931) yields -0.9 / 0.887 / 0.838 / 0.862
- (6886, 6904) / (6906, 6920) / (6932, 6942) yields -0.7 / 0.877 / 0.829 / 0.856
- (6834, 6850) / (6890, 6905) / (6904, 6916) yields 0.6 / 0.916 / 0.912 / 0.913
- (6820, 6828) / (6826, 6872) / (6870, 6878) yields 1.7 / 0.907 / 0.88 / 0.894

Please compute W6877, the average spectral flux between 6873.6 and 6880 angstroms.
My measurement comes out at 0.902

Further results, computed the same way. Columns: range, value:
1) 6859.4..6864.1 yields 0.813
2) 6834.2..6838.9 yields 0.942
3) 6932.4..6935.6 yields 0.819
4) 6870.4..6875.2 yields 0.872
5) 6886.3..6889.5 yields 0.889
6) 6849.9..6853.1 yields 0.901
